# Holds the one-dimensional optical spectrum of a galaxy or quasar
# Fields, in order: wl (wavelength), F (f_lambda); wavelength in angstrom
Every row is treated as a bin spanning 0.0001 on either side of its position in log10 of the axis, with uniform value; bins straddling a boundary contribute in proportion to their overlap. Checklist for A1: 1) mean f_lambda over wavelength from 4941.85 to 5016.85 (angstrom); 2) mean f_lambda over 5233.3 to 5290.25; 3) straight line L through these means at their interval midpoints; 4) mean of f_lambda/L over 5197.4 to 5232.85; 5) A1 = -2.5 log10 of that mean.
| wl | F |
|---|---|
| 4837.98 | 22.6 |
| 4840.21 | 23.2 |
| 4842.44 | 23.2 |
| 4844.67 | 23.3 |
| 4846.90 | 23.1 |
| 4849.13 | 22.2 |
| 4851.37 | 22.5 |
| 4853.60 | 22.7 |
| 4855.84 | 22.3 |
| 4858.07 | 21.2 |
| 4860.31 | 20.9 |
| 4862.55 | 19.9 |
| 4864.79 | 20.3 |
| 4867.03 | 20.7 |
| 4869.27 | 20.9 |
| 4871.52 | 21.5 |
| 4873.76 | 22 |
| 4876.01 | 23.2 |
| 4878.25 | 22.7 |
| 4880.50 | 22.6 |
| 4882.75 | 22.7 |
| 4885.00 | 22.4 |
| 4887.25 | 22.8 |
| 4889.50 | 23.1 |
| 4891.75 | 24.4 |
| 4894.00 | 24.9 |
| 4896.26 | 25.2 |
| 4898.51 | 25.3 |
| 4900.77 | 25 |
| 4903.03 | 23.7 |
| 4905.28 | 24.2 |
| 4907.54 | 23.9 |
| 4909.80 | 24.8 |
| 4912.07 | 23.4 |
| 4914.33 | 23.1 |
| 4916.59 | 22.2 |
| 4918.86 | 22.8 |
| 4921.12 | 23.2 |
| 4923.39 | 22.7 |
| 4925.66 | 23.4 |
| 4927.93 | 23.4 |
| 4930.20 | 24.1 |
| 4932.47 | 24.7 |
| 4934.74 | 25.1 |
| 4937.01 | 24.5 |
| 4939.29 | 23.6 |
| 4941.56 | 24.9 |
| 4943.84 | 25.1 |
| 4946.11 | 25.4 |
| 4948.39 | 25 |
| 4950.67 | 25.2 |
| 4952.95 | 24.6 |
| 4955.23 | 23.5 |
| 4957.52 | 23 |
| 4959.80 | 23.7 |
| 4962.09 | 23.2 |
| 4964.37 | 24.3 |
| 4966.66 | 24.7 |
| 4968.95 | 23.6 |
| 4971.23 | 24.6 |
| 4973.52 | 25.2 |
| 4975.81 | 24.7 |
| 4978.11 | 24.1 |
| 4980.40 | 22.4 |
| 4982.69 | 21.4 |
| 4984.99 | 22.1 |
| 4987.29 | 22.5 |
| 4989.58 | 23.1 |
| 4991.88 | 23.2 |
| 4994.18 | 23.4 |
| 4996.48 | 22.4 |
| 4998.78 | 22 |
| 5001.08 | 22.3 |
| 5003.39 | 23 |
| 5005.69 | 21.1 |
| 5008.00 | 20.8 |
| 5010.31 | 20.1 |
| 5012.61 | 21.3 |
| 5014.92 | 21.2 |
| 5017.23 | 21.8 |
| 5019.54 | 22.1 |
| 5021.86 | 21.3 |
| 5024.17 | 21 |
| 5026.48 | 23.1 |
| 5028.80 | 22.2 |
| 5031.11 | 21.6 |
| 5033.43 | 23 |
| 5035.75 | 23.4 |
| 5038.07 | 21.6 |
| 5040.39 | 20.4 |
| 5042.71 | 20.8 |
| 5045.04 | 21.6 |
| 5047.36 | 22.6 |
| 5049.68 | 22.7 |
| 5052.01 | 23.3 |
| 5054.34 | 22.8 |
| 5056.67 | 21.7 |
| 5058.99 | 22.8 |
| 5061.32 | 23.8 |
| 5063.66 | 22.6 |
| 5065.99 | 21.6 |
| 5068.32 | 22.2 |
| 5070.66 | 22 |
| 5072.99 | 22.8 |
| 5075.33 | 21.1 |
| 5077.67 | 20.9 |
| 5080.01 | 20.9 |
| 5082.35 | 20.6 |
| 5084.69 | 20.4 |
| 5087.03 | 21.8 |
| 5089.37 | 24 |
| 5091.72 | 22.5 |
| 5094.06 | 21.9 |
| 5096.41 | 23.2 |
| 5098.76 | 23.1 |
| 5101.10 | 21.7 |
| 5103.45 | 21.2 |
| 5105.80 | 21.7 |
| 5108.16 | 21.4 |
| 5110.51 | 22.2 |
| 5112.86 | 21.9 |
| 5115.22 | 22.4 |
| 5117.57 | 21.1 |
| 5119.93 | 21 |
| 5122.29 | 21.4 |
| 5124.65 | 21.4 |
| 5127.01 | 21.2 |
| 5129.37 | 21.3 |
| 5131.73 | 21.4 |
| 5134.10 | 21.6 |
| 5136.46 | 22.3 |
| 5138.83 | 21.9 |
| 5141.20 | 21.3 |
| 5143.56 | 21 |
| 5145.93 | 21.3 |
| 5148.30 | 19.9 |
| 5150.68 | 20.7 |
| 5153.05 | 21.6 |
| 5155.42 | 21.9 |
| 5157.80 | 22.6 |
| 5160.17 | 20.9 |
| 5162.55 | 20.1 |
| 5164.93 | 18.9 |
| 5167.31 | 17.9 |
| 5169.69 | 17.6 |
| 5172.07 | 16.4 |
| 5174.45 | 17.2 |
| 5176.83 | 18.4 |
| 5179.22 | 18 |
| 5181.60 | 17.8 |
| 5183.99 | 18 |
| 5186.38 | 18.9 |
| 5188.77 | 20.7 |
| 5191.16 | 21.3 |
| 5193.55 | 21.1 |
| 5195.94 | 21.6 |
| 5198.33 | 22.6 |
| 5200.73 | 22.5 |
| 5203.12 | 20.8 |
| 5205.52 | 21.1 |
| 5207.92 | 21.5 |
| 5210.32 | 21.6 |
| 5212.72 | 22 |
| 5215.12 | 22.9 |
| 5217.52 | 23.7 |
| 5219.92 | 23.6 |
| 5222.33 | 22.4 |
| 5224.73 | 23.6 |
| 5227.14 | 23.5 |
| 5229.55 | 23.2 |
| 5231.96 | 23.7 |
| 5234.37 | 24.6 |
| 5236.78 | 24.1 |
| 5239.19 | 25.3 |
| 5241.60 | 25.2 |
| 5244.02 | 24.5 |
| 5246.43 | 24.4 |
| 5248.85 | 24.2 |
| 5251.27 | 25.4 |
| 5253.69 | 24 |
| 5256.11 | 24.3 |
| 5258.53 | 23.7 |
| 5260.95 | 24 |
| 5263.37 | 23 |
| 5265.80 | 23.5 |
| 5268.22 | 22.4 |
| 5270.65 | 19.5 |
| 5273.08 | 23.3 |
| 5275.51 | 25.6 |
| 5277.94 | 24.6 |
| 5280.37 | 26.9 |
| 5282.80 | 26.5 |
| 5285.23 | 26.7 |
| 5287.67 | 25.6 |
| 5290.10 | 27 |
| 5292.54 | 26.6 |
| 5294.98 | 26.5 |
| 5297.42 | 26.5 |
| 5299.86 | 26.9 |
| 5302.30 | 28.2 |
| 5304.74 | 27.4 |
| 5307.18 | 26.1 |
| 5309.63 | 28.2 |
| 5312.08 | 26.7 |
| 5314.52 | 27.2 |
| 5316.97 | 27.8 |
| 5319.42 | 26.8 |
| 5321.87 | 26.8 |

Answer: 0.08 mag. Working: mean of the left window 23.2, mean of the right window 24.5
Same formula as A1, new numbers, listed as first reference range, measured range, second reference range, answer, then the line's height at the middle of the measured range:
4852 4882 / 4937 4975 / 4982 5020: -0.117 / 21.9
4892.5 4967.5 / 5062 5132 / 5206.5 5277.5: 0.097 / 23.8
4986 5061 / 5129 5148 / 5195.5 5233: 0.045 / 22.4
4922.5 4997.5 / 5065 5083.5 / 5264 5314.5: 0.142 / 24.5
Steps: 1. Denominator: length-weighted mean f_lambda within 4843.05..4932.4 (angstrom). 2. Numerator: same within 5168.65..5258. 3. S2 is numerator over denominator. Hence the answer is 1.0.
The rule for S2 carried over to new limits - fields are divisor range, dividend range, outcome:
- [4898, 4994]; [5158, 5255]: 0.91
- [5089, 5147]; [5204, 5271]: 1.08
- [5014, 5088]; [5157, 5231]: 0.95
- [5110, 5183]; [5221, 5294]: 1.19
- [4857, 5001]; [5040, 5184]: 0.91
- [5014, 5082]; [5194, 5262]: 1.06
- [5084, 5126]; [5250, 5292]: 1.12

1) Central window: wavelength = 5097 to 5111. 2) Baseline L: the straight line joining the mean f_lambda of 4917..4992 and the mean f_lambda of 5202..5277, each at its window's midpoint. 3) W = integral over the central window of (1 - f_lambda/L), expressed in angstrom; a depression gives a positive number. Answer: 1.0 angstrom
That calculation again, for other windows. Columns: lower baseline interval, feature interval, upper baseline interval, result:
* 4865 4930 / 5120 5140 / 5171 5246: 0.51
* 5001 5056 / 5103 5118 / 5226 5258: 0.70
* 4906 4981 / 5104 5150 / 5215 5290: 5.10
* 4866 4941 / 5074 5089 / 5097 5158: 0.55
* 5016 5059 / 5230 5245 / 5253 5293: -0.22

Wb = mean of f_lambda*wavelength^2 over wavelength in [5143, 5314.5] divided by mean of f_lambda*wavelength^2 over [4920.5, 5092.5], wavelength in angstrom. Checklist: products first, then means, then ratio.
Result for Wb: 1.10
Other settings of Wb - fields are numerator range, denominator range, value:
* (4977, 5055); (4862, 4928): 1.01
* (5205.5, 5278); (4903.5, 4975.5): 1.10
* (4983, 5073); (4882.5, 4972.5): 0.96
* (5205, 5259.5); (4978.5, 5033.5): 1.17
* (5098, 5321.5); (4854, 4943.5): 1.12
